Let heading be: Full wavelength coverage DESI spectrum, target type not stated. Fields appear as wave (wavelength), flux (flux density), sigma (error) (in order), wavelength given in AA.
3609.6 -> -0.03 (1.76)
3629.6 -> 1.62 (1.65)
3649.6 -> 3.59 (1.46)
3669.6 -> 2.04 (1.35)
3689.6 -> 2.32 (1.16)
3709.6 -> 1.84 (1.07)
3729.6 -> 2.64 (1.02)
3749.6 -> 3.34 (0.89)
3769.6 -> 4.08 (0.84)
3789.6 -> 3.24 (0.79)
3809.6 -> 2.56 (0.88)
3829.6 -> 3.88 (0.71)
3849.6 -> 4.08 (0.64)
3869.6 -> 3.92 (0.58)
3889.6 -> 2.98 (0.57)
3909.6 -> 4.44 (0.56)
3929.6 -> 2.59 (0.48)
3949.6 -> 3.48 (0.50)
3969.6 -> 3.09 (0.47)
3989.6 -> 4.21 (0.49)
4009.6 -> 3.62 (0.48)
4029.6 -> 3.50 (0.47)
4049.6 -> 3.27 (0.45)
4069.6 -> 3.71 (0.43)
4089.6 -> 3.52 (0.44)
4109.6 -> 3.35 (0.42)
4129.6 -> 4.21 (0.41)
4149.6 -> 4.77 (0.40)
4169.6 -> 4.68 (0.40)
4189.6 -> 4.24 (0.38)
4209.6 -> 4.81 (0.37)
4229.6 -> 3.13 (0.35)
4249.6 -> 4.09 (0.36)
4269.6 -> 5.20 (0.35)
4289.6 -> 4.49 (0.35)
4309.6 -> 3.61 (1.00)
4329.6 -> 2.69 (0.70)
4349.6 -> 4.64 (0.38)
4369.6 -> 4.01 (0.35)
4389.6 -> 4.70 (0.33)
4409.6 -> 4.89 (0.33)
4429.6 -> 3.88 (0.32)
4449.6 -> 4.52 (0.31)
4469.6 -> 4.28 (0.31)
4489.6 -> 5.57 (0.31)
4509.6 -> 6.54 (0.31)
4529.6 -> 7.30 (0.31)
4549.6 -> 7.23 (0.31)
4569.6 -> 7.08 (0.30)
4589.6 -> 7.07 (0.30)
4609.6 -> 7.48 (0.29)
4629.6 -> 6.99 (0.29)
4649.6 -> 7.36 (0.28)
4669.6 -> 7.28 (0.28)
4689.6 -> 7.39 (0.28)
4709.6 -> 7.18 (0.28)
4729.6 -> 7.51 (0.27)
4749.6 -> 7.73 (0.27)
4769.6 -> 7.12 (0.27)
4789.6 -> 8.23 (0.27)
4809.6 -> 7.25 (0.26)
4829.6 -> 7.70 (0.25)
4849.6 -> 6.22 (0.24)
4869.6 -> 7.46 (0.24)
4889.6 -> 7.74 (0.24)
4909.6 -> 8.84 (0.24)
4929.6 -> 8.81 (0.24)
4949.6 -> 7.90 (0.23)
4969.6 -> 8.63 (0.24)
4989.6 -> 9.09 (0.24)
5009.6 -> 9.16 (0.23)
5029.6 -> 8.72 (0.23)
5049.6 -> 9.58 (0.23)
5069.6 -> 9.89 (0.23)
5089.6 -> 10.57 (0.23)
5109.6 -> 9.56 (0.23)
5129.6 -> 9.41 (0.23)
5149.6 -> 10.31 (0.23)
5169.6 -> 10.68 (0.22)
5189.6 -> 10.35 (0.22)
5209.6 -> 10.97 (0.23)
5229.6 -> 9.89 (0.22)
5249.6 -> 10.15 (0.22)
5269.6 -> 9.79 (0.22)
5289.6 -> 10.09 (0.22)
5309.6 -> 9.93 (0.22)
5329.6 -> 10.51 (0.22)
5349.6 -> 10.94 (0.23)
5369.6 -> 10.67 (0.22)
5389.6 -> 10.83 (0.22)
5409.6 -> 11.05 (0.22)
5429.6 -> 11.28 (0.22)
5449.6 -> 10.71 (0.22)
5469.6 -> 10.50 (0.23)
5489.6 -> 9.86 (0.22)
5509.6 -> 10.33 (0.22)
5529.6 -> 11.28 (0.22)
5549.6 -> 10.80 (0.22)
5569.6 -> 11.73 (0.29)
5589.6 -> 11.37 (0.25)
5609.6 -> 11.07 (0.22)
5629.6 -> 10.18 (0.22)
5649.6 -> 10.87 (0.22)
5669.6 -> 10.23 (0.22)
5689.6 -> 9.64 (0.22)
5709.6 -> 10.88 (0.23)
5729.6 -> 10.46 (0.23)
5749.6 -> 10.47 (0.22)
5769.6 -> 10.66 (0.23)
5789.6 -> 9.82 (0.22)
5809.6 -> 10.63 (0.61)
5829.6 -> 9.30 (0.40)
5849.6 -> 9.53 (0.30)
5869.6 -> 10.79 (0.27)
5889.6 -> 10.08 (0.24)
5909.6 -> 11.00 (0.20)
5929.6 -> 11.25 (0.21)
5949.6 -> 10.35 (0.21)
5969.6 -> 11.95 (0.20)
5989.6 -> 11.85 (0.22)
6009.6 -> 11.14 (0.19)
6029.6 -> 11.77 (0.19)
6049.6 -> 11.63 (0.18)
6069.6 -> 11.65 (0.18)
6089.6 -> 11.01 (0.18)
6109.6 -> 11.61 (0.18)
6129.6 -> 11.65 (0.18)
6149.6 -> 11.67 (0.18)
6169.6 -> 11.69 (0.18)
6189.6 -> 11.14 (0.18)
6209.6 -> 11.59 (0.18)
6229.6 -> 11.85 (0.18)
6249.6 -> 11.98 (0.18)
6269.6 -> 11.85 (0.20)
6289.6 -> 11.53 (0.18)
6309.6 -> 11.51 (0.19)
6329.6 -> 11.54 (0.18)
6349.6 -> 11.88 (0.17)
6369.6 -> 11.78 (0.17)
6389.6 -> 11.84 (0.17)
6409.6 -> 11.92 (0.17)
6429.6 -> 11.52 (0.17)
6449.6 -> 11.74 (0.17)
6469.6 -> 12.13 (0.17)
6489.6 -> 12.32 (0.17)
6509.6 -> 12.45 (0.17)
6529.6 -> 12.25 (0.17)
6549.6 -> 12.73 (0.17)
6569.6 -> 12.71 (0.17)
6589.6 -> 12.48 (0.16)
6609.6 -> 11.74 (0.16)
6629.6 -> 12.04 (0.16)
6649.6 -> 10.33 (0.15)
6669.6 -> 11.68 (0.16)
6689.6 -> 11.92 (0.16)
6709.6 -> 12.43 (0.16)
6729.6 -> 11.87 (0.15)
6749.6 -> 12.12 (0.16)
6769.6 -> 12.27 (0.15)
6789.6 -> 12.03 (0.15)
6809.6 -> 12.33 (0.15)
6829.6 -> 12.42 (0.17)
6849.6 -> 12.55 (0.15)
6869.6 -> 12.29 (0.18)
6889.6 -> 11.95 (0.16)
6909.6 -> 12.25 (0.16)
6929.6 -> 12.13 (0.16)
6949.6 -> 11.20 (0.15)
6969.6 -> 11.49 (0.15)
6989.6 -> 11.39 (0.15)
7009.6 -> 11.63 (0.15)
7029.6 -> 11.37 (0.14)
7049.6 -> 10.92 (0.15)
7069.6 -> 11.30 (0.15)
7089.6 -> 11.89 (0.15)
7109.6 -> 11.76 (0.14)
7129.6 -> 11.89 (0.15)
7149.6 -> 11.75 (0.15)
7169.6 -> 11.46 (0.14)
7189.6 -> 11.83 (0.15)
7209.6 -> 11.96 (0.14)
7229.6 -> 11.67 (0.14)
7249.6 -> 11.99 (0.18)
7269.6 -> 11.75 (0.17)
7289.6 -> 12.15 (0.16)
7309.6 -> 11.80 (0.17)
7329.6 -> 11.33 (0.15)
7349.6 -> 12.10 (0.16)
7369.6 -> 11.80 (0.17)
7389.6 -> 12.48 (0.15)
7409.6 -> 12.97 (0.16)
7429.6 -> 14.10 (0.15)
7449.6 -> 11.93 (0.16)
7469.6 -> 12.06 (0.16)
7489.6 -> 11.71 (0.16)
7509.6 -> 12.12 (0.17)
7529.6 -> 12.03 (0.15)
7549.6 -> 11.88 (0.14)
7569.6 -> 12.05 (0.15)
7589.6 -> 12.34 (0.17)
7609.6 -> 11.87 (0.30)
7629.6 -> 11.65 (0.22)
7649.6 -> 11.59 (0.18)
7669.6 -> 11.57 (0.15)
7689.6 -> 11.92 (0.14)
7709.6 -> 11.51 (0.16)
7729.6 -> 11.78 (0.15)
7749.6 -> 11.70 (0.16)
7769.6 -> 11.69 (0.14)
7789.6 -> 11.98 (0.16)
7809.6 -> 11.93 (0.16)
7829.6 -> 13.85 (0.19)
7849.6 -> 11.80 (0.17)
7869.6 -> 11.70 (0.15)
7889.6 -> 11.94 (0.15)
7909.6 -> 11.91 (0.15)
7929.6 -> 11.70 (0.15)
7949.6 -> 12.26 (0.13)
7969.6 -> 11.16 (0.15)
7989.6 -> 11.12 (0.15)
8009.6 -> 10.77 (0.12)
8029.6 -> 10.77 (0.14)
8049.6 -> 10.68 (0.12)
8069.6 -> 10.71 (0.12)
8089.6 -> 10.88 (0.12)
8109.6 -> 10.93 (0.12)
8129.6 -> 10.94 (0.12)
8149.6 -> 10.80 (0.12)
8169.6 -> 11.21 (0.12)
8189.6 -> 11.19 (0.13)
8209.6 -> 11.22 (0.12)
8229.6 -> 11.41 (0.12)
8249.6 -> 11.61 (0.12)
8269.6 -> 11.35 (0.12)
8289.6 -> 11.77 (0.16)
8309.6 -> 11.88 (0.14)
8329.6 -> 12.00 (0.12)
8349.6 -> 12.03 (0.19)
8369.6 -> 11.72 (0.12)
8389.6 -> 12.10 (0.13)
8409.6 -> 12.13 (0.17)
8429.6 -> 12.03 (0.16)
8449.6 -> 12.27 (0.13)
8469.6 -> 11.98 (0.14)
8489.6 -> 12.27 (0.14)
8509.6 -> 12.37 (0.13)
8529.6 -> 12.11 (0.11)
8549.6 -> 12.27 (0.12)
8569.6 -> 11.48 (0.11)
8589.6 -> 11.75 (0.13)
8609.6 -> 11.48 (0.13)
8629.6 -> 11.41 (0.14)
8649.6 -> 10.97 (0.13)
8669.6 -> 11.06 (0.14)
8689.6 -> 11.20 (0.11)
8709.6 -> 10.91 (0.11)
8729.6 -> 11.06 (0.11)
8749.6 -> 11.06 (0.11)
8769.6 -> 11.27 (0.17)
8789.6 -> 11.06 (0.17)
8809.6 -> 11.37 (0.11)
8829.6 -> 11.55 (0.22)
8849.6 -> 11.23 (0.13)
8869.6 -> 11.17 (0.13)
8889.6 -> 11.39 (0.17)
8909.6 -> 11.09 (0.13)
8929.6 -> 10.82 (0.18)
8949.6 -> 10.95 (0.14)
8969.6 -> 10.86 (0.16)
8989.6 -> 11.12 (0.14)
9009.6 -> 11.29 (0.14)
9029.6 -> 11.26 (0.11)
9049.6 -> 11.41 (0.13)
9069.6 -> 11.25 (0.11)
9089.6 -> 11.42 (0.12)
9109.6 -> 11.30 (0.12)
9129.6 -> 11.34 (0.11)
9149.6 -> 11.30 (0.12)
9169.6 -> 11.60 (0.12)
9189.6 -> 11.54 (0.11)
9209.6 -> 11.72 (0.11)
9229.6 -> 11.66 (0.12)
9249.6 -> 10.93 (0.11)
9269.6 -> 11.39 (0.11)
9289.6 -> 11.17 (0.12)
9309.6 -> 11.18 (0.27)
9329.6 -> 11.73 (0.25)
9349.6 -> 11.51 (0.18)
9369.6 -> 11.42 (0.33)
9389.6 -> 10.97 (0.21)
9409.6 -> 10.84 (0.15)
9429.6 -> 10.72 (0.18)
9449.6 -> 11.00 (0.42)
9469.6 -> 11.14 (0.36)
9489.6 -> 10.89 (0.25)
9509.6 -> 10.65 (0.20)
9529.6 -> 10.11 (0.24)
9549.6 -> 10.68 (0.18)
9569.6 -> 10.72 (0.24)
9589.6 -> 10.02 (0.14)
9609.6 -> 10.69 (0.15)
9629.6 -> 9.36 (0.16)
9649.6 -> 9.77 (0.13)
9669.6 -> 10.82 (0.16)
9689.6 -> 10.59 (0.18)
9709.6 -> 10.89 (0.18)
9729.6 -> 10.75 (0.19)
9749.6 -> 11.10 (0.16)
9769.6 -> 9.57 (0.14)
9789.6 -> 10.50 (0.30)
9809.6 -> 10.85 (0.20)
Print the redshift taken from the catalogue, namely 0.128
